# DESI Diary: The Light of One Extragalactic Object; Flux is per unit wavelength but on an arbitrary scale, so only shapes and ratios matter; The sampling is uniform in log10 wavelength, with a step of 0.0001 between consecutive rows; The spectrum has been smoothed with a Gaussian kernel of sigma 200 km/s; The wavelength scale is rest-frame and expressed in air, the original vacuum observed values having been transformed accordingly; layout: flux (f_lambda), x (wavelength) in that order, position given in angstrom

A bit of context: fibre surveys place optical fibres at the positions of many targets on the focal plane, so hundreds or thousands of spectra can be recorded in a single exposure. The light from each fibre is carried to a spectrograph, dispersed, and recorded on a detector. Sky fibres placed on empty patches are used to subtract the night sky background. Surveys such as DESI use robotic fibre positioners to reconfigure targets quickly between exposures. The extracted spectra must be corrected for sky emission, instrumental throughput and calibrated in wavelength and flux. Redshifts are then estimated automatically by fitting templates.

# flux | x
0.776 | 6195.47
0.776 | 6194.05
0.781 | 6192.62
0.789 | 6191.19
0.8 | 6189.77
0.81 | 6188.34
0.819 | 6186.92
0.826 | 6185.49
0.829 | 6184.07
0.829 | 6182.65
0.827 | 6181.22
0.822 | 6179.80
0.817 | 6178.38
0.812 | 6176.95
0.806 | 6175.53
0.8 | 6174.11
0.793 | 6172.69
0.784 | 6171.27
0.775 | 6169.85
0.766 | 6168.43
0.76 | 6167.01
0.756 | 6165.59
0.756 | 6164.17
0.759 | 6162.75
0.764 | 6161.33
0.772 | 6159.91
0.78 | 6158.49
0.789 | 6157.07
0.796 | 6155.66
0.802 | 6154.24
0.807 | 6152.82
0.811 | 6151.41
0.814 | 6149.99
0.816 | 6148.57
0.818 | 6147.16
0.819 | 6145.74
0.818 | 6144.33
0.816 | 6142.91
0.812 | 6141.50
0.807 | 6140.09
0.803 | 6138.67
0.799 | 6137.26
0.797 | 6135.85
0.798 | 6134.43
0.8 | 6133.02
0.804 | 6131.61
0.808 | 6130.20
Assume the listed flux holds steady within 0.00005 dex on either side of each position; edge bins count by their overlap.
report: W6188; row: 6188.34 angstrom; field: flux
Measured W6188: 0.81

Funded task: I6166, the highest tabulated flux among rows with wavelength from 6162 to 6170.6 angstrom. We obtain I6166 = 0.775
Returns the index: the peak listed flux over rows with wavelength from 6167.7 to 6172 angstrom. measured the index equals 0.784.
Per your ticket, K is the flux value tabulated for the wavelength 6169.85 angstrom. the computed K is 0.775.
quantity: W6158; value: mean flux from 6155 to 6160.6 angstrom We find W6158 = 0.785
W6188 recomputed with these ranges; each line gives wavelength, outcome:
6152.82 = 0.807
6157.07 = 0.789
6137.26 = 0.799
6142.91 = 0.816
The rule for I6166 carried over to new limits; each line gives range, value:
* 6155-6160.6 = 0.796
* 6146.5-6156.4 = 0.818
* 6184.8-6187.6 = 0.826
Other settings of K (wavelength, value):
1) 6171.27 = 0.784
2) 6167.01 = 0.76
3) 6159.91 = 0.772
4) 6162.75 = 0.759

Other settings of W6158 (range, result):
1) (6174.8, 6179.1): 0.811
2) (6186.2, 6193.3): 0.799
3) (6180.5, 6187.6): 0.826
